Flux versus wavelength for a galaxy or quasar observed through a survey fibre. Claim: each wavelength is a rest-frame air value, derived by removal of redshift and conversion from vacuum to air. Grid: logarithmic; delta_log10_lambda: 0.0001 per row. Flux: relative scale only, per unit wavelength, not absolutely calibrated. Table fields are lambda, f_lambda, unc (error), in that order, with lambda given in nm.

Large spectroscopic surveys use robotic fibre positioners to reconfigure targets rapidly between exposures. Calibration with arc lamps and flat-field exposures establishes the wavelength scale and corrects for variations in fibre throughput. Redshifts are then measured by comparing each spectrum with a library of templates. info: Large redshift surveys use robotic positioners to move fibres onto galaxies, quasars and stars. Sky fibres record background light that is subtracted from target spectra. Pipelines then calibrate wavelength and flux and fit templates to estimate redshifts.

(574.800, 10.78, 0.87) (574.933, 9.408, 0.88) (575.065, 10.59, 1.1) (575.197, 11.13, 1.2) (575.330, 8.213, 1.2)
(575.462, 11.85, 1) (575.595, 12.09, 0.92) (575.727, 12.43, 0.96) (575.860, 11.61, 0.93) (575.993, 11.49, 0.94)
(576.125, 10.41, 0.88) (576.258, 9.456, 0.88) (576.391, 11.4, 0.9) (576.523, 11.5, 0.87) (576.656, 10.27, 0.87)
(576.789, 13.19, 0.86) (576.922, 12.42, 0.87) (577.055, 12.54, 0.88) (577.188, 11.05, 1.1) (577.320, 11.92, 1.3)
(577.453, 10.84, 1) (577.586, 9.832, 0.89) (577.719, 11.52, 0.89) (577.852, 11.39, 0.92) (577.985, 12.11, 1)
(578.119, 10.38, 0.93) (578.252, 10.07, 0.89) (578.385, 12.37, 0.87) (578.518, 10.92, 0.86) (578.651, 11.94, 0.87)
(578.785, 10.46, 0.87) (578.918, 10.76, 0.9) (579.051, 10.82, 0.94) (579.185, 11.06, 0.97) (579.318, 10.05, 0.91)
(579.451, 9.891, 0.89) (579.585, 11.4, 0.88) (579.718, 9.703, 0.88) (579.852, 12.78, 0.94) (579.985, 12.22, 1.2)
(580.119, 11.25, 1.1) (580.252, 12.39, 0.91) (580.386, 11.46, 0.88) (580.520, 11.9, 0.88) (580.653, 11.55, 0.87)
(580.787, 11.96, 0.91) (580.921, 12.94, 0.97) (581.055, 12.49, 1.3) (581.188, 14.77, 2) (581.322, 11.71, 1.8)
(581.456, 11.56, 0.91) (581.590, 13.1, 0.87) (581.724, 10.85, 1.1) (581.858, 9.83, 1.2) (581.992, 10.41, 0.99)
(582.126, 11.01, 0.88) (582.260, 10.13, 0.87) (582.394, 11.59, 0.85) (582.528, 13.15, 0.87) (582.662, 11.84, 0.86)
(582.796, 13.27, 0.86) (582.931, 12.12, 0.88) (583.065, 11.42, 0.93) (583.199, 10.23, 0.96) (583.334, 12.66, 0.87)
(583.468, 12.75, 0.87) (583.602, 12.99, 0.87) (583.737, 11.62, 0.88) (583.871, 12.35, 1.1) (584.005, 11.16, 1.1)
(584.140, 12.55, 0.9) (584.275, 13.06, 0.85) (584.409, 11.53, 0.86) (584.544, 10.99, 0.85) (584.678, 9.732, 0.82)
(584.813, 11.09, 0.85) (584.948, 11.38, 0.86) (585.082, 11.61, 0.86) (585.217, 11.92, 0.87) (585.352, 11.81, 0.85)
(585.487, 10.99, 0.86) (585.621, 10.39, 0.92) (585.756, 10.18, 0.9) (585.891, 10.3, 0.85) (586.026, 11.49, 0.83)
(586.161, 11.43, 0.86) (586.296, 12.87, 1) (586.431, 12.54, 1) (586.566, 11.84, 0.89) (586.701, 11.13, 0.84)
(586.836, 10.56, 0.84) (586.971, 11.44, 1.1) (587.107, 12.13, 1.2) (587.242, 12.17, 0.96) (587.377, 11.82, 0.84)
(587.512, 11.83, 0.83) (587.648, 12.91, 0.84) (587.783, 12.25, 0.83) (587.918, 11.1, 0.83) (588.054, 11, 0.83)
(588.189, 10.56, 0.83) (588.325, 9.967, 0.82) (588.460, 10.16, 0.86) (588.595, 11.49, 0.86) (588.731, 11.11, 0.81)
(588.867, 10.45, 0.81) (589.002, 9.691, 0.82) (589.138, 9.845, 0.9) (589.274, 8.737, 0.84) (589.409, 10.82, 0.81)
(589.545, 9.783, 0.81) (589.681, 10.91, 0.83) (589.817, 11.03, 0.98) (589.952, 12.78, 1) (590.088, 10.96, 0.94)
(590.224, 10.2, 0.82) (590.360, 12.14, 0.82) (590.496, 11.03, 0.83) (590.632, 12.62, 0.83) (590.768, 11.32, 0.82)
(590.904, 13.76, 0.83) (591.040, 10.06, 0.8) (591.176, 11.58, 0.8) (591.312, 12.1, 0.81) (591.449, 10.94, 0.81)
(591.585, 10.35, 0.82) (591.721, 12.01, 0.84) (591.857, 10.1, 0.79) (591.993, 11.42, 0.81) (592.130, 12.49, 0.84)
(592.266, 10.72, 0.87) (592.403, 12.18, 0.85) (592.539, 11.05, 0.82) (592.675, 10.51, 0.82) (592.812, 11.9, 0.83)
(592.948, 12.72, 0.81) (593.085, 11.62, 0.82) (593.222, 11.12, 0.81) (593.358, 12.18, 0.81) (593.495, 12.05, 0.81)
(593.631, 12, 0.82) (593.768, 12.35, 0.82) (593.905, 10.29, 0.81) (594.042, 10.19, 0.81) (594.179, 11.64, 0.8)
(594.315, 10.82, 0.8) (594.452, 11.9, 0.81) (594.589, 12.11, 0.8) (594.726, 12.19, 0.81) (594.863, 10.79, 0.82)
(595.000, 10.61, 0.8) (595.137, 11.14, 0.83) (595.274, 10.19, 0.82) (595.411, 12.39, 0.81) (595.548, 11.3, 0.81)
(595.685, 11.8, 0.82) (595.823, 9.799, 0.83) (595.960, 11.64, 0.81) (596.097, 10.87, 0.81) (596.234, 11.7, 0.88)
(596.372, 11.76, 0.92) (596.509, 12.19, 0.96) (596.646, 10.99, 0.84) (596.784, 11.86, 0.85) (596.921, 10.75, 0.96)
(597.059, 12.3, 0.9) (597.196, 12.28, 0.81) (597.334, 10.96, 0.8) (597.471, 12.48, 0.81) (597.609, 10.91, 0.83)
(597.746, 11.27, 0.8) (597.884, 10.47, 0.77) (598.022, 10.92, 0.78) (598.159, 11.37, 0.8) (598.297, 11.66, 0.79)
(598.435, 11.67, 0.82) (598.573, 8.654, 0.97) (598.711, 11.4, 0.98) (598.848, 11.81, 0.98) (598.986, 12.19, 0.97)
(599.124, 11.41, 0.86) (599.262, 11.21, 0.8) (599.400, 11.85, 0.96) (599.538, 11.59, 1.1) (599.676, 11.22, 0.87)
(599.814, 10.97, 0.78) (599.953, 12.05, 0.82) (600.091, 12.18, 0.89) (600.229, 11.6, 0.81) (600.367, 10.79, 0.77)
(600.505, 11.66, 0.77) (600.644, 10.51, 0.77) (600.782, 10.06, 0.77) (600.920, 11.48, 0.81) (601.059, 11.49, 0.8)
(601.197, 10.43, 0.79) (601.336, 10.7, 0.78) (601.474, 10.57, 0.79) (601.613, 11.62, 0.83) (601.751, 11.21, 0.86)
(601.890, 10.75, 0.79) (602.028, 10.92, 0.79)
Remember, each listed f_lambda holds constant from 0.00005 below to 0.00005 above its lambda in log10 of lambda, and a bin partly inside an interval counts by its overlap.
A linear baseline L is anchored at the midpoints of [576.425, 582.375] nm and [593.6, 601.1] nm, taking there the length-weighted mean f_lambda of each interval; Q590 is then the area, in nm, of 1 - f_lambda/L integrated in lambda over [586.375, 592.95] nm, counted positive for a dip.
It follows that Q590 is 0.07 nm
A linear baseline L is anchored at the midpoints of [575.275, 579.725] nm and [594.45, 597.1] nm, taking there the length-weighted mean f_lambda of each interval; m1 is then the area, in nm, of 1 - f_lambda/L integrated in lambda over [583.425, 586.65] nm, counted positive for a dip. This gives -0.104 nm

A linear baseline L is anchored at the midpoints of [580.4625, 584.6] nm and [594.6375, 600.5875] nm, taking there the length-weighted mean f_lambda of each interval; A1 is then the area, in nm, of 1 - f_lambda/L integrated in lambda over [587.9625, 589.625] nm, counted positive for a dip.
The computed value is 0.20 nm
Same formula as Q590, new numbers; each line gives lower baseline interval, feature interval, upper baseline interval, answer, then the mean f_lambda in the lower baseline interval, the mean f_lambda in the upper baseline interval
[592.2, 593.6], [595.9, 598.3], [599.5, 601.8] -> -0.02 nm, 11.6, 11.2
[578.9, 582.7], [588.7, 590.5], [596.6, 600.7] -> 0.13 nm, 11.5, 11.4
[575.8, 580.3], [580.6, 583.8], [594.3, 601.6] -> -0.19 nm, 11.2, 11.3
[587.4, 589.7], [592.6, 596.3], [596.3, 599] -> -0.08 nm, 10.8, 11.4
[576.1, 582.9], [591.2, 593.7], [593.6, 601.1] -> -0.03 nm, 11.5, 11.3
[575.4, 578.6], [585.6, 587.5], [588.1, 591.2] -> -0.08 nm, 11.4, 10.9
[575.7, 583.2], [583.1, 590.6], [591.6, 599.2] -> 0.08 nm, 11.5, 11.4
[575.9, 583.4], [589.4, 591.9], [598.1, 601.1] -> 0.01 nm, 11.5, 11.3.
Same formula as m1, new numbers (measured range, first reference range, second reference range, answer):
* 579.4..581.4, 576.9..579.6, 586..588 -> -0.11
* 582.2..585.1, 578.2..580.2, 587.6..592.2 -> -0.19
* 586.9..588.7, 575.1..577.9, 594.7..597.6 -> -0.02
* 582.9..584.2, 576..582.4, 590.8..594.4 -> -0.07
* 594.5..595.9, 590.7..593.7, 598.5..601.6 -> 0.02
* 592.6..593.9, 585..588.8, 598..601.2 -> -0.05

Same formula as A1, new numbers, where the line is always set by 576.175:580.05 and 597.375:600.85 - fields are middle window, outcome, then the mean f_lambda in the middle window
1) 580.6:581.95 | -0.10 nm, 12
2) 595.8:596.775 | -0.01 nm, 11.4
